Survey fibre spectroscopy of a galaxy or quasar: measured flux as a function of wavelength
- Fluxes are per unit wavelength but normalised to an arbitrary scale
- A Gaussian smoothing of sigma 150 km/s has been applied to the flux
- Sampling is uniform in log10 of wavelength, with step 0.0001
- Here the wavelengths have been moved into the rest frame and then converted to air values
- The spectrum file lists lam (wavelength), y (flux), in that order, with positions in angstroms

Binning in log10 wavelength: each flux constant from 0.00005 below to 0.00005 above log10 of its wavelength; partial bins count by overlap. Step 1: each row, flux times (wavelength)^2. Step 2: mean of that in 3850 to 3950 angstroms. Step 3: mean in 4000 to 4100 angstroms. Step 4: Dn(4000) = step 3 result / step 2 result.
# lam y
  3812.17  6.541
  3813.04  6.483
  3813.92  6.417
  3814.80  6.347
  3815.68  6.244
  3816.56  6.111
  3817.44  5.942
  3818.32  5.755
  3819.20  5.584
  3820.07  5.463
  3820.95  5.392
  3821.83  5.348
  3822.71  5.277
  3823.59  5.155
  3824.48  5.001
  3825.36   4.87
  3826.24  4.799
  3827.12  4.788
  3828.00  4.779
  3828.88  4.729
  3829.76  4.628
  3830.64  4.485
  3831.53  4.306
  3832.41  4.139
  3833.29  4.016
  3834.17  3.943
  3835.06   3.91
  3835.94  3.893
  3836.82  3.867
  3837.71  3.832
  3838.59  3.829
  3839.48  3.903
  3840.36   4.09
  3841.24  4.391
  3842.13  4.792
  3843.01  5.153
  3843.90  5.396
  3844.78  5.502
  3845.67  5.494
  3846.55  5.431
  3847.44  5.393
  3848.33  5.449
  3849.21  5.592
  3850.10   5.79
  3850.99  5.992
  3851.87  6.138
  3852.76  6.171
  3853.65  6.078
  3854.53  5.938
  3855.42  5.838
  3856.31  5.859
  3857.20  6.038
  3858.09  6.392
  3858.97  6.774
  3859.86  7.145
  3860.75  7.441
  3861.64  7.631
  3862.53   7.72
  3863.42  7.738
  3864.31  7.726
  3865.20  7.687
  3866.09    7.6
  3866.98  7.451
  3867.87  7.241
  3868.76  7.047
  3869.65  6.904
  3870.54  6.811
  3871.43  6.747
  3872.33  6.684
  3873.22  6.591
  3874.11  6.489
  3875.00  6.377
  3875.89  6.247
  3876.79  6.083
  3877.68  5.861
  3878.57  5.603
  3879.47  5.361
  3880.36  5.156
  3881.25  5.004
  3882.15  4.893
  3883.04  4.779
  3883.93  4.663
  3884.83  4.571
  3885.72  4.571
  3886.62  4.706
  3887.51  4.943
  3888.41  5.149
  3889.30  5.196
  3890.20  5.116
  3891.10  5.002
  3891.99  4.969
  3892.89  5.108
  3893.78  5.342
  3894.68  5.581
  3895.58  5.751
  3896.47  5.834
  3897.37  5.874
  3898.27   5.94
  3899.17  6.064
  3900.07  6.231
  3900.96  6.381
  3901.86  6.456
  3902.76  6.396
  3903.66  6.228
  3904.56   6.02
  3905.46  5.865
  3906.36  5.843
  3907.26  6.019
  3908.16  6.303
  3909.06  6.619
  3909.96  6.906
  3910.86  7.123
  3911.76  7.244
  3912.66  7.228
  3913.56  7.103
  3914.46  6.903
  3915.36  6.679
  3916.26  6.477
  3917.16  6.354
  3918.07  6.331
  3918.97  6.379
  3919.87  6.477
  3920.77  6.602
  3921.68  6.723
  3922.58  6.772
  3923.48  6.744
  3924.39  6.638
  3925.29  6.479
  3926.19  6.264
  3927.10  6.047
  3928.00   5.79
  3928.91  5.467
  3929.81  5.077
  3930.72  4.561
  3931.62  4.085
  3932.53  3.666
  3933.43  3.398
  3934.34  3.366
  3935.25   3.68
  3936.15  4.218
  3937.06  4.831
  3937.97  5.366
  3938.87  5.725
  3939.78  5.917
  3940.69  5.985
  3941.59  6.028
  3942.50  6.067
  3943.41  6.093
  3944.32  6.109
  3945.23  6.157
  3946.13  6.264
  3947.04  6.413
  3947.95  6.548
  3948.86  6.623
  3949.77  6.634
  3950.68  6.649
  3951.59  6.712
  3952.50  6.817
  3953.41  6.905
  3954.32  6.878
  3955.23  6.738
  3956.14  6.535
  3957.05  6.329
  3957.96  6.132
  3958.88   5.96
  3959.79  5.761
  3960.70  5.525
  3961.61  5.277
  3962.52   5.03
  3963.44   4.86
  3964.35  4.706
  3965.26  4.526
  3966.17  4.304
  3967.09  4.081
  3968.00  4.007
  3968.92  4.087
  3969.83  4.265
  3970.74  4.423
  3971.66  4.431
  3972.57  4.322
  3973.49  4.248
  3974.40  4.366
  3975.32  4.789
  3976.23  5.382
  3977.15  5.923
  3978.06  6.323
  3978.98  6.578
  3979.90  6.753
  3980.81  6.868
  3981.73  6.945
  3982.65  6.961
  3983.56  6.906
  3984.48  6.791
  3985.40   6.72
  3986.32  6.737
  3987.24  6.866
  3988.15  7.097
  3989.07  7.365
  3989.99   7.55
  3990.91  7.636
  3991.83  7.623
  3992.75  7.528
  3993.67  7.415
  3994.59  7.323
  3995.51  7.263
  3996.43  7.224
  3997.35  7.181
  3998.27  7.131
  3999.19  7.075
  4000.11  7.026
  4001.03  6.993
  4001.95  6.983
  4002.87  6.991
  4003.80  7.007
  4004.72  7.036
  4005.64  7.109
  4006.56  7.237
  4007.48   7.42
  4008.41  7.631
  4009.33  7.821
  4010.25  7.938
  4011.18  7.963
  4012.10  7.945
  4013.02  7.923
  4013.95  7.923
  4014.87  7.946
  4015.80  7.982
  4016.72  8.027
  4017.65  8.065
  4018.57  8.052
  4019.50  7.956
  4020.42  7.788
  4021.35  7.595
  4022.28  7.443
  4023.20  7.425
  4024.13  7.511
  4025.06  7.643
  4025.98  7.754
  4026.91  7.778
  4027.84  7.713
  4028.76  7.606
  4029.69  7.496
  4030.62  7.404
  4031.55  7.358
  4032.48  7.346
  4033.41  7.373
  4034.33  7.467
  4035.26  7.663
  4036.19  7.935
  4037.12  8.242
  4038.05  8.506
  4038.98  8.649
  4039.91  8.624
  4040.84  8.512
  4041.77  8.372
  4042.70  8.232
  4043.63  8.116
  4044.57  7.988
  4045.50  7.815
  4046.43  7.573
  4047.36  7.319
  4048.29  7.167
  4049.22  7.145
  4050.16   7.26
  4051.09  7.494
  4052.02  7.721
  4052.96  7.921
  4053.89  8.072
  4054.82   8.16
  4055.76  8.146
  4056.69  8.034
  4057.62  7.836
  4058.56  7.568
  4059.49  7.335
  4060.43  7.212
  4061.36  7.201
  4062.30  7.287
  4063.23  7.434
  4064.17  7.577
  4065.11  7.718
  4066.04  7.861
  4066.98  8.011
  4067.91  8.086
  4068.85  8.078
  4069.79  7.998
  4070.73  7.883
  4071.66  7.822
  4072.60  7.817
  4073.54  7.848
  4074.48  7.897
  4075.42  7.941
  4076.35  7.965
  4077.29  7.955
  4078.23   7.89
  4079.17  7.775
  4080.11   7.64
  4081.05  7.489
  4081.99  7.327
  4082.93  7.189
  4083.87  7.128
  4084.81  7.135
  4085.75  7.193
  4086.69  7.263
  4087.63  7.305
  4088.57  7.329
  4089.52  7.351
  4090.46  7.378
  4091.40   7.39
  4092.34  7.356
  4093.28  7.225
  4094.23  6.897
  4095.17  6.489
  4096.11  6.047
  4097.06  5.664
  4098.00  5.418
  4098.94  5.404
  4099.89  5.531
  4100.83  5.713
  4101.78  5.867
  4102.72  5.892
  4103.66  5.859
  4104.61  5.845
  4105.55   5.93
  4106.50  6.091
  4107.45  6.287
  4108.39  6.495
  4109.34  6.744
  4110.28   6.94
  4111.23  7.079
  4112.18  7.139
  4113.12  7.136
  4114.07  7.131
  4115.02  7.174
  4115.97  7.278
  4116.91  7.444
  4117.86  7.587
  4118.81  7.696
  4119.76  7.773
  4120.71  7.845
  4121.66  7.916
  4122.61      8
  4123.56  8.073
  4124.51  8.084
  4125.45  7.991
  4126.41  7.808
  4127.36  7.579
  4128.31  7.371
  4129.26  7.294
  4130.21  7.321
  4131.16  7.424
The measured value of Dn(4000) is 1.4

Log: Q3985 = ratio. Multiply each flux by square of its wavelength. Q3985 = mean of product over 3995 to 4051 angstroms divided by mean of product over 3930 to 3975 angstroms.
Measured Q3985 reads 1.48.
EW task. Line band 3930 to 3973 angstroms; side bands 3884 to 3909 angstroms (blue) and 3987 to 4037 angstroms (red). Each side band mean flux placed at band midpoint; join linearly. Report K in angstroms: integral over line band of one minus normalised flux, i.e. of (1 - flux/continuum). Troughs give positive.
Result 7.47 angstroms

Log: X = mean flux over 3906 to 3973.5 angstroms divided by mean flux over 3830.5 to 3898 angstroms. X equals 1.02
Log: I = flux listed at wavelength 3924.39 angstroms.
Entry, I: 6.638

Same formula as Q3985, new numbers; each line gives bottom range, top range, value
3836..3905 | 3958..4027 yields 1.21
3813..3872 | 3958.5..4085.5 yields 1.38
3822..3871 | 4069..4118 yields 1.41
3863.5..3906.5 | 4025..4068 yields 1.42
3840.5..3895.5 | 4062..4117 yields 1.33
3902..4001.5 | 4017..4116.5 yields 1.29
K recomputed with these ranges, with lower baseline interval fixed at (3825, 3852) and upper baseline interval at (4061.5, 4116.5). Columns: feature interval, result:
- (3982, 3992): -1.58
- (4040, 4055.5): -2.63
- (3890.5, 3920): -4.61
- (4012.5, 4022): -2.24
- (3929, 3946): 1.85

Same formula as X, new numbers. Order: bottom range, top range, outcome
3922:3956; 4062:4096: 1.30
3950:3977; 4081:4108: 1.23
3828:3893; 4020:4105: 1.33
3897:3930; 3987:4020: 1.17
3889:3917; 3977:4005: 1.15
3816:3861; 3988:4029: 1.44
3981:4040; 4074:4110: 0.91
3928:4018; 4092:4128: 1.10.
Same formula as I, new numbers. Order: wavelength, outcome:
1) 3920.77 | 6.602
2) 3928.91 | 5.467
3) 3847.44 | 5.393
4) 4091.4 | 7.39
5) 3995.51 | 7.263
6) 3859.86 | 7.145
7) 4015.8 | 7.982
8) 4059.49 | 7.335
